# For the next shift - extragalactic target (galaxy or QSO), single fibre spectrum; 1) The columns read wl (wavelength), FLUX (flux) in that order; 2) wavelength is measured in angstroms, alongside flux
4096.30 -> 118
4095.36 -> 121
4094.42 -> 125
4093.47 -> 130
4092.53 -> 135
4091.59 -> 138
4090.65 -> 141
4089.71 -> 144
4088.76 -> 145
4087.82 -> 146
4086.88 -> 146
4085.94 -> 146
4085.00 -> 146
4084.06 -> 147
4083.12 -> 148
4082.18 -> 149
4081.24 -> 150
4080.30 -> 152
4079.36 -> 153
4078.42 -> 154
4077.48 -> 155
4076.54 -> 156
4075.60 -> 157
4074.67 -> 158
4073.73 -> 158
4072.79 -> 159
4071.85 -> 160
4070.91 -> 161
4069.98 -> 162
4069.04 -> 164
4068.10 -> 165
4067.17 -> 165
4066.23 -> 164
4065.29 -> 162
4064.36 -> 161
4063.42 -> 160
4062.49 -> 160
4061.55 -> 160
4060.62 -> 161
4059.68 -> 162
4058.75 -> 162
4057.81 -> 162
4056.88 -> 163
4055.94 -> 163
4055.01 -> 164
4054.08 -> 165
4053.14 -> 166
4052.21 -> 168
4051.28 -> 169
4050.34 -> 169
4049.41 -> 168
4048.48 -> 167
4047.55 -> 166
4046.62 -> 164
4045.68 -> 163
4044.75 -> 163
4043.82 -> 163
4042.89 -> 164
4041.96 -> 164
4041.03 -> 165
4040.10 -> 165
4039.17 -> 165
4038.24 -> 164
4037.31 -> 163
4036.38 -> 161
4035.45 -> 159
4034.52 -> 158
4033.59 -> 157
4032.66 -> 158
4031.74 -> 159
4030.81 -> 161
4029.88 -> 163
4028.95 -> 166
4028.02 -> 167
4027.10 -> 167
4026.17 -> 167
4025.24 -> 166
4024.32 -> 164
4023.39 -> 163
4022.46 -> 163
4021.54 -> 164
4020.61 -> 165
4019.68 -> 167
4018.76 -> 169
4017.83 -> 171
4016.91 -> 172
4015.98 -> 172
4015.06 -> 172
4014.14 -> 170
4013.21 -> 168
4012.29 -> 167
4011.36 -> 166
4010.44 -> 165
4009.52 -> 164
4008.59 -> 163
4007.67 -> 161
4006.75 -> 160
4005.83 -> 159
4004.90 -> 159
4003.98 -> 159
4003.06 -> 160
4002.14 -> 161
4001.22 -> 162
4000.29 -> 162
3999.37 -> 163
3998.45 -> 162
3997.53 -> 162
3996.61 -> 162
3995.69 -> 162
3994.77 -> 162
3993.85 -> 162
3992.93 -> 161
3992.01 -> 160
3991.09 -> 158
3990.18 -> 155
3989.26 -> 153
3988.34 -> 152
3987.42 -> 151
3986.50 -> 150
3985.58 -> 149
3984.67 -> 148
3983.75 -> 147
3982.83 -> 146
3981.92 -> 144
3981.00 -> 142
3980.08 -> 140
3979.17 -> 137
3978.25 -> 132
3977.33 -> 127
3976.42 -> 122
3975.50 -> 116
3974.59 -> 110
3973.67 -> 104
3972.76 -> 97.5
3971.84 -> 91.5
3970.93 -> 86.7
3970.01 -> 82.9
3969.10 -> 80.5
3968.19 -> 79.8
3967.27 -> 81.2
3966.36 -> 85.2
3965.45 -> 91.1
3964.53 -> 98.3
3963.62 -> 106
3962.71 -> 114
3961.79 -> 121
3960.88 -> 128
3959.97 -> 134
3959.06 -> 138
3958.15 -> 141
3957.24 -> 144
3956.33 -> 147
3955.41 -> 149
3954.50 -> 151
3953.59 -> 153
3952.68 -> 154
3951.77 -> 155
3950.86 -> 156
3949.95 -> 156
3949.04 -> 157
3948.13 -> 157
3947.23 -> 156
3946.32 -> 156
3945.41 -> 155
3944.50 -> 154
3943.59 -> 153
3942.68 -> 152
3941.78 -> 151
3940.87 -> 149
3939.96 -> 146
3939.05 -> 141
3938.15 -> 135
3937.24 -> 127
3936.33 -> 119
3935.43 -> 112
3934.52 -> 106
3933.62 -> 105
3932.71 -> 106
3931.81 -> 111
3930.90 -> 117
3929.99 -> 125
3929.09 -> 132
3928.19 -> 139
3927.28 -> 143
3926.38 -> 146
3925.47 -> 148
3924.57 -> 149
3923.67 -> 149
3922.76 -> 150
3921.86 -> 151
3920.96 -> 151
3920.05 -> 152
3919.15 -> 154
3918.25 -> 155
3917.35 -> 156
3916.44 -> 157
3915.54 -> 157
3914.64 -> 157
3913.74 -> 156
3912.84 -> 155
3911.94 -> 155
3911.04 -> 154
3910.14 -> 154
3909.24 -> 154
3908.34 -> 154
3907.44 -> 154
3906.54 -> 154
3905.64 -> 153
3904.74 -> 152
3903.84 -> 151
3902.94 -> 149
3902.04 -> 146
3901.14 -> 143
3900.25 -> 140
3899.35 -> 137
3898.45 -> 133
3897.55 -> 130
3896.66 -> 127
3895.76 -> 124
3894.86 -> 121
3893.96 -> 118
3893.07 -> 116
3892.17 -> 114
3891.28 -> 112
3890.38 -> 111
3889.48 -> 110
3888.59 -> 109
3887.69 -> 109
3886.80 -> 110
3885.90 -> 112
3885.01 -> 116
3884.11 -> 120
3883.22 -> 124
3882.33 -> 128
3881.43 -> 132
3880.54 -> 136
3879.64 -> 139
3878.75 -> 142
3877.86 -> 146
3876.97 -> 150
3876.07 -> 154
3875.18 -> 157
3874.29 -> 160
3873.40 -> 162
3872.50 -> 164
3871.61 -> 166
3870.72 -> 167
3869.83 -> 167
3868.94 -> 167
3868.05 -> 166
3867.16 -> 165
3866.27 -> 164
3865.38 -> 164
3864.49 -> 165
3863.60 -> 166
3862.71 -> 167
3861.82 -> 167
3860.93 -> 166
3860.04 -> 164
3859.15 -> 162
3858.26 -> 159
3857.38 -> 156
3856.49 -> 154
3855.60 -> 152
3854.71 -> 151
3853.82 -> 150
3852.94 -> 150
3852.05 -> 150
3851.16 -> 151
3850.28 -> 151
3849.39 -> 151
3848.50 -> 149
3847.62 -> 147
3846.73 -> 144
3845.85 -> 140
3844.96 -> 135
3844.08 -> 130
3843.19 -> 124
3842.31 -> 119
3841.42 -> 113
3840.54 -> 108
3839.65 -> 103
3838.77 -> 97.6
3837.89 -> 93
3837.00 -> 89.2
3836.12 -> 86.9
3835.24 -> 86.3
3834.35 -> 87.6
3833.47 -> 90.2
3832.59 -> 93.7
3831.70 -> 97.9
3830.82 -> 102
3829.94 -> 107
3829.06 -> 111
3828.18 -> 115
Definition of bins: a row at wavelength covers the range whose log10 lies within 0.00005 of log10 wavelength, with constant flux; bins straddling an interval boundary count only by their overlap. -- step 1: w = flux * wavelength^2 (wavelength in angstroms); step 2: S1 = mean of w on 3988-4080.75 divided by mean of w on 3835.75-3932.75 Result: 1.24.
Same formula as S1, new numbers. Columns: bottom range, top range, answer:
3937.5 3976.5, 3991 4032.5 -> 1.31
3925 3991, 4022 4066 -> 1.30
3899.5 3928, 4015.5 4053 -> 1.16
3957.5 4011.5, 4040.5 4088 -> 1.21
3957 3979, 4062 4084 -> 1.53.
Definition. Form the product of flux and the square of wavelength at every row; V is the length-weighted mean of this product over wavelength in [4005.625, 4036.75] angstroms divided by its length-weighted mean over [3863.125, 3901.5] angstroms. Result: 1.27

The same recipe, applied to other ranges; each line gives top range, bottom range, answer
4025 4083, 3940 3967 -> 1.22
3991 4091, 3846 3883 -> 1.14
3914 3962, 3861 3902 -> 1.05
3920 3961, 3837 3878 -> 0.99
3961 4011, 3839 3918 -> 1.01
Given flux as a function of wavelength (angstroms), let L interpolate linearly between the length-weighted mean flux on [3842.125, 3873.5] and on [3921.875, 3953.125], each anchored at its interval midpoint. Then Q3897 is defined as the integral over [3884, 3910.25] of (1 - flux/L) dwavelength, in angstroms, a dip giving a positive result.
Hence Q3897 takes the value 3.0 angstroms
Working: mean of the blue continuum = 155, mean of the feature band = 131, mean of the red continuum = 140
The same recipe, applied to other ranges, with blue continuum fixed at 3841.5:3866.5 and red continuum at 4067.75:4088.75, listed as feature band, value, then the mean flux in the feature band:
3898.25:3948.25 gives 2.57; 144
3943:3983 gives 6.45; 128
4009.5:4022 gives -1.23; 168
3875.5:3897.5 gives 3.92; 124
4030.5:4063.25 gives -2.06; 163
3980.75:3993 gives 0.14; 151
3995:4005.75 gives -0.58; 161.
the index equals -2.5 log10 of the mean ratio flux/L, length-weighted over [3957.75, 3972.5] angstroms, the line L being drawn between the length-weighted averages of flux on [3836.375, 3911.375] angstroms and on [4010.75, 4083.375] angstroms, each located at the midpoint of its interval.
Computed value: 0.419 mag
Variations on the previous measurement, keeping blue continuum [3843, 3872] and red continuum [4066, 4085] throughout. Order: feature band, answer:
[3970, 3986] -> 0.245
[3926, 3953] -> 0.125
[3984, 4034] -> -0.040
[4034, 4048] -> -0.046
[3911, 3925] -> 0.016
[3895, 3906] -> 0.118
